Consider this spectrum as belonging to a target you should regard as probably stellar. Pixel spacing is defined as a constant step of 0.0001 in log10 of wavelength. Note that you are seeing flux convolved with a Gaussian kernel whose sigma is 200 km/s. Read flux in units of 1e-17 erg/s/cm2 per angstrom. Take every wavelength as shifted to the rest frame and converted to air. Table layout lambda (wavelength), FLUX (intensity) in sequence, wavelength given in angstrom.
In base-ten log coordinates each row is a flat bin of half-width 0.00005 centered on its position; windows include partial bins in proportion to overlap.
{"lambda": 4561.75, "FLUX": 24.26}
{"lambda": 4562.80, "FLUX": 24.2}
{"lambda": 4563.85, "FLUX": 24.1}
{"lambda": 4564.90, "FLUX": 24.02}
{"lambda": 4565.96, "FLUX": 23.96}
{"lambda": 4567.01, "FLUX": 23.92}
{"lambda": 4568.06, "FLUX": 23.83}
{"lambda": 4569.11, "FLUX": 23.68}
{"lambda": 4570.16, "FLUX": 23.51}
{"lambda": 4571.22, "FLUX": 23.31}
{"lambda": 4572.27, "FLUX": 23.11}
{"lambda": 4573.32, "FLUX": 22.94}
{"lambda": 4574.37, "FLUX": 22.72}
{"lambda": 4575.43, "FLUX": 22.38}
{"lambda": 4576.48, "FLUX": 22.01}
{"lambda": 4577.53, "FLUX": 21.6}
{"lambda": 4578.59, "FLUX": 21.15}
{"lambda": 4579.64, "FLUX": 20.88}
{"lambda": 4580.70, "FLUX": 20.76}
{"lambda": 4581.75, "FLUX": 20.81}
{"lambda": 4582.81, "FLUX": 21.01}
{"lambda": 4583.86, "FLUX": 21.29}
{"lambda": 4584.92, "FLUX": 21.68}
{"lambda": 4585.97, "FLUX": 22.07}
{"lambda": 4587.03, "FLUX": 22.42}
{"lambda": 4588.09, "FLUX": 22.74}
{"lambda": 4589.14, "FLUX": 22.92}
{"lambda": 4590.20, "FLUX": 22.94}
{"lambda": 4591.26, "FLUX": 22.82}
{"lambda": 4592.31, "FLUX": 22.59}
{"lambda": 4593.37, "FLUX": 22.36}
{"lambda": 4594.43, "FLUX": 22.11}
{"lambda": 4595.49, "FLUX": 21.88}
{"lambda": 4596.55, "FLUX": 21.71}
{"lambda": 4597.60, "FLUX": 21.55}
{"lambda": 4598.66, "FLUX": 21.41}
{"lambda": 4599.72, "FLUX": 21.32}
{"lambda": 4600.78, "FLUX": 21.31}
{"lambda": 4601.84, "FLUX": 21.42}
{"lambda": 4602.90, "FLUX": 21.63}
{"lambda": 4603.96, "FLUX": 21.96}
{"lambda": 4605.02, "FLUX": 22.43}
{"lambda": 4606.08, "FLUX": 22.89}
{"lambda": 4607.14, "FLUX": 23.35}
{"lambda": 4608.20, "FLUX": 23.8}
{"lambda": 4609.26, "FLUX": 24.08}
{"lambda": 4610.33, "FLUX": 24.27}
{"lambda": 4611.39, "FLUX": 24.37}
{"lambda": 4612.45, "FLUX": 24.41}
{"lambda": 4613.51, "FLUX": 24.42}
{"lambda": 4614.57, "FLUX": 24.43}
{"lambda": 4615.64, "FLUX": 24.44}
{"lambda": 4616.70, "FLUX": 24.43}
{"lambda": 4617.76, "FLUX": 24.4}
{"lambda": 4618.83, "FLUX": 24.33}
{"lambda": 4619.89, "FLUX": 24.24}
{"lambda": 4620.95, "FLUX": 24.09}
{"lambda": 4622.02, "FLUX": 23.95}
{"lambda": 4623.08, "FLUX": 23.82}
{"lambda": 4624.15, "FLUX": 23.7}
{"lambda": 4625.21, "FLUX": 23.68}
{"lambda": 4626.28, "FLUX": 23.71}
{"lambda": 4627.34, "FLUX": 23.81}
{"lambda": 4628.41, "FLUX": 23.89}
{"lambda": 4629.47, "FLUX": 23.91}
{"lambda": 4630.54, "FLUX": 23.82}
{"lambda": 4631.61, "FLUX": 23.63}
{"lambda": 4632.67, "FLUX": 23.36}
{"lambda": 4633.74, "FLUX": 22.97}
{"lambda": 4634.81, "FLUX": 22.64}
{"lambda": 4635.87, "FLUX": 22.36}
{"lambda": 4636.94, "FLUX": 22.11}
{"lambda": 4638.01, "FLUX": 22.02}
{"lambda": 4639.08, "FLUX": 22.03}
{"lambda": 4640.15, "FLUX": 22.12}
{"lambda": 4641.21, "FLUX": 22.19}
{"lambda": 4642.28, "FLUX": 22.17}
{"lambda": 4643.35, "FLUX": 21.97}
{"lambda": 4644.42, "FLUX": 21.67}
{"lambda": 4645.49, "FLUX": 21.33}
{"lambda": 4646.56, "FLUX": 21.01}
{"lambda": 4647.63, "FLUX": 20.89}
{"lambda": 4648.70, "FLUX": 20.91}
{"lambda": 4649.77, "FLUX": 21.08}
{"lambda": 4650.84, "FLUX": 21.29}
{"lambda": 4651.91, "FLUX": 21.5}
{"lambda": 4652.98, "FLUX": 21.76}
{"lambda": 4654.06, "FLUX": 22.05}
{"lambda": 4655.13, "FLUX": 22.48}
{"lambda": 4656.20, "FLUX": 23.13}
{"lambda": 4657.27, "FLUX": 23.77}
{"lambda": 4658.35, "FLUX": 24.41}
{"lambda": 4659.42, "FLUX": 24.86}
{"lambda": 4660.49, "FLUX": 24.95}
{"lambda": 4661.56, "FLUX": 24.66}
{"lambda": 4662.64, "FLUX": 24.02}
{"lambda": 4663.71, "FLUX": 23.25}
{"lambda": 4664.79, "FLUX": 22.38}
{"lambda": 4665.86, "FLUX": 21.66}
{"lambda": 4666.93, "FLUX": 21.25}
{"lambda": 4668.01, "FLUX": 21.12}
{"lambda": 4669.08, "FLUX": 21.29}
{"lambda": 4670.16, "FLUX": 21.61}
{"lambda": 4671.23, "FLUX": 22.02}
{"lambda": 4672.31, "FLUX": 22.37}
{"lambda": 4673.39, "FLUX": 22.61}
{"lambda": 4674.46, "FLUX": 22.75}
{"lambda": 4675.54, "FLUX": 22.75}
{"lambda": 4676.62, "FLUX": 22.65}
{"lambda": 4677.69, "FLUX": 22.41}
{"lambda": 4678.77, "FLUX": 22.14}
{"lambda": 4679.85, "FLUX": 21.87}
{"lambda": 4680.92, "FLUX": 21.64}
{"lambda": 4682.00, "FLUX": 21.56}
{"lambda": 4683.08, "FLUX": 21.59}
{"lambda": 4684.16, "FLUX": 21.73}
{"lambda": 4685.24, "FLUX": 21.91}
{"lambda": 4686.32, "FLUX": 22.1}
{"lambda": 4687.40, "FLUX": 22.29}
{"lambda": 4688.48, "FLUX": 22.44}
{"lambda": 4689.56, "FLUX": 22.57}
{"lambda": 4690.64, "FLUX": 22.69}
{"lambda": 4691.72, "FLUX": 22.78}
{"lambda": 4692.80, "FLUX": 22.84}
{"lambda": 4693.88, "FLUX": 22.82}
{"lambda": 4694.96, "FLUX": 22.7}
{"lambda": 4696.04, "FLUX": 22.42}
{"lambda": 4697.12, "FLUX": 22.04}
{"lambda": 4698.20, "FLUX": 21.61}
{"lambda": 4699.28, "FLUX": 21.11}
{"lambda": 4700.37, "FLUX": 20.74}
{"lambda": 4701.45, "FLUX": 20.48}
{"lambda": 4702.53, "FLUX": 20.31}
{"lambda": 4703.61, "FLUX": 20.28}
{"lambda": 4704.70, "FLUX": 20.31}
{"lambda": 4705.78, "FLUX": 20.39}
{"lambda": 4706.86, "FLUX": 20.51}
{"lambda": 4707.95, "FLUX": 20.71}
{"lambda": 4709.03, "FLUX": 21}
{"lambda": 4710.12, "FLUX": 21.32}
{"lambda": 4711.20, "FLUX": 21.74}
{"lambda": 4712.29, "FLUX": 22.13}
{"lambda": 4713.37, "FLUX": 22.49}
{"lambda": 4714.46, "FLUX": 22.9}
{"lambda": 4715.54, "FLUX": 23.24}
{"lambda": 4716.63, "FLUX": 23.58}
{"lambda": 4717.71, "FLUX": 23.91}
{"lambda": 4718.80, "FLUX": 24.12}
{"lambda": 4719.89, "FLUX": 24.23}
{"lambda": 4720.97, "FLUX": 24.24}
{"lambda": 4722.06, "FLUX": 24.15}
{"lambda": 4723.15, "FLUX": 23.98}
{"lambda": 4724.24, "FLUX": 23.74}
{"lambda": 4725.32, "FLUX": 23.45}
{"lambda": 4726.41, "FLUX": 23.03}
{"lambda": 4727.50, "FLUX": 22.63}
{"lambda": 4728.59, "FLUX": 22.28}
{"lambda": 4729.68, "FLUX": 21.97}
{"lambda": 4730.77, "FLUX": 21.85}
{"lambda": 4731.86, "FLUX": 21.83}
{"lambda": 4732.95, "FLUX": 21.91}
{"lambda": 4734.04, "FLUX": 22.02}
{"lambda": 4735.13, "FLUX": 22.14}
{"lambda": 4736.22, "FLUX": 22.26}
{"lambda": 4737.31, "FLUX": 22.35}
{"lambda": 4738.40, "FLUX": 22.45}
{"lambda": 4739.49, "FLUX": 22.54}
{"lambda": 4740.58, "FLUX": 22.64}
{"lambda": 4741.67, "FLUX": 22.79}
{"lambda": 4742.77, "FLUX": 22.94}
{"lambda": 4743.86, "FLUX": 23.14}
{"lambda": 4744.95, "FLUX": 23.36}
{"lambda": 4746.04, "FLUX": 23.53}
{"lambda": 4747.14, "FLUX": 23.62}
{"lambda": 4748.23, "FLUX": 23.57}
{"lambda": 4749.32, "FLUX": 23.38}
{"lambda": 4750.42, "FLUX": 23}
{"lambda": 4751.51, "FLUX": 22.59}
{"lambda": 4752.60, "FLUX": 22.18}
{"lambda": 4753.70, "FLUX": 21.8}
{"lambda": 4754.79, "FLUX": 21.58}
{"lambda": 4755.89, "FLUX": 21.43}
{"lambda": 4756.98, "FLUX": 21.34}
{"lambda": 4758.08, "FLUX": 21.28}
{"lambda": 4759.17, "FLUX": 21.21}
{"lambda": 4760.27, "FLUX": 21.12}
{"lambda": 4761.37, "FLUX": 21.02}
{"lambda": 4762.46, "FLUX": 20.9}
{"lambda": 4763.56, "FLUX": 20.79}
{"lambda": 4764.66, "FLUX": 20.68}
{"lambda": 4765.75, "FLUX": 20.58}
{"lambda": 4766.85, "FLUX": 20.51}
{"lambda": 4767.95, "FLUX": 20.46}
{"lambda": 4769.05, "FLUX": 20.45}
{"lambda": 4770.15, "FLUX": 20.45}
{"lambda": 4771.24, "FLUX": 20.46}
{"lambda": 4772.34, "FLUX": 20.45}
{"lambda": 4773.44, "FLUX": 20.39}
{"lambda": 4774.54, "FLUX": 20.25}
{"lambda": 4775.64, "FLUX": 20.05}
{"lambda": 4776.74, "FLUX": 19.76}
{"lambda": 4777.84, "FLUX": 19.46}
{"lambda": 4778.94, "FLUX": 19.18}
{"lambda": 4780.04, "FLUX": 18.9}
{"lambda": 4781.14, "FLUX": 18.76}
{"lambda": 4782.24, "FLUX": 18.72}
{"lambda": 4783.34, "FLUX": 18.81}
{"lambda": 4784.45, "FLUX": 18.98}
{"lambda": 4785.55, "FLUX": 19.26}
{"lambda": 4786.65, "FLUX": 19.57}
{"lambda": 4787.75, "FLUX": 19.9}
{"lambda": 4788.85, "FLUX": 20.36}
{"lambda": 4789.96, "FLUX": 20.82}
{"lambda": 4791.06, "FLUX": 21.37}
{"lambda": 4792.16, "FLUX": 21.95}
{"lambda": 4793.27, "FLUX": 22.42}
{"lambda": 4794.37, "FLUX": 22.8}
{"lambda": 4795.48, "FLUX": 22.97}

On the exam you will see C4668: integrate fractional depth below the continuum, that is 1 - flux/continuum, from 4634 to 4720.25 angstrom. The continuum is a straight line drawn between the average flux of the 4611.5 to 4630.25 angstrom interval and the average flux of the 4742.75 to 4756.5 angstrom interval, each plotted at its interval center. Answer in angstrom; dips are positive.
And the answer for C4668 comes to 5.0 angstrom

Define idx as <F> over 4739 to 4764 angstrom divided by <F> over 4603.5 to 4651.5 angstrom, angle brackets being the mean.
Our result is 1.0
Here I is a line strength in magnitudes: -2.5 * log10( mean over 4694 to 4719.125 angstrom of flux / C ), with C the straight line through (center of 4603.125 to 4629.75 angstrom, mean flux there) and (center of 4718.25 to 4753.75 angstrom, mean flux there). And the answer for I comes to 0.068 mag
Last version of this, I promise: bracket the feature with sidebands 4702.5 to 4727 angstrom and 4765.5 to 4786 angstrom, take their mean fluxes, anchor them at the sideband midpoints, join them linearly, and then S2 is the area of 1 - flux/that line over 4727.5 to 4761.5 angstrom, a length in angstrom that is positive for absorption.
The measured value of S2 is -1.9 angstrom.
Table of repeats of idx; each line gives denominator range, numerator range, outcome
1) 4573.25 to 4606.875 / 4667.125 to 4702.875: 1.00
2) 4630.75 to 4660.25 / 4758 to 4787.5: 0.90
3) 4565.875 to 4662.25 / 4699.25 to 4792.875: 0.95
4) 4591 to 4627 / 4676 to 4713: 0.94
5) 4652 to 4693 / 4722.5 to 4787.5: 0.95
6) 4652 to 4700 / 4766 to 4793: 0.89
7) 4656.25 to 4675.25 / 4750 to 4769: 0.93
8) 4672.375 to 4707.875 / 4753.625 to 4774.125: 0.96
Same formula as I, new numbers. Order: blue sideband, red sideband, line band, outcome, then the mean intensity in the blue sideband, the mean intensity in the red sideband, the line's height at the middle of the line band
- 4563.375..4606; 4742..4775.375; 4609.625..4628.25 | -0.09 mag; 22.3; 21.6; 22.2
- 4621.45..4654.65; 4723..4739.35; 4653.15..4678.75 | -0.01 mag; 22.5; 22.5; 22.5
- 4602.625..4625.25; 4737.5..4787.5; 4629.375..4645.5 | 0.04 mag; 23.8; 21.1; 23.4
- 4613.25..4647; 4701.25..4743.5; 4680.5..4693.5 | 0.02 mag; 23.2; 22.3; 22.7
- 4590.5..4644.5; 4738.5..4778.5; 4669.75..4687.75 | 0.01 mag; 23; 21.5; 22.4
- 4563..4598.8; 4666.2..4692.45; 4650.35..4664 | -0.05 mag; 22.4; 22.1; 22.2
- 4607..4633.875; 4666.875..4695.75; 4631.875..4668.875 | 0.03 mag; 24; 22.2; 23.1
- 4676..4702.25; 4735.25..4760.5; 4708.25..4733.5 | -0.03 mag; 22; 22.5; 22.3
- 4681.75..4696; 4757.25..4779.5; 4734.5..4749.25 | -0.09 mag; 22.3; 20.5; 21.1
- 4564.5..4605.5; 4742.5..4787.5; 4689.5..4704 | -0.02 mag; 22.3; 21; 21.4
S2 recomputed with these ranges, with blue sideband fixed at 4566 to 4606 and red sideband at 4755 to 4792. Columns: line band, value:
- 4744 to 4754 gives -1.2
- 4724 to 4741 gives -1.4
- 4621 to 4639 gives -1.3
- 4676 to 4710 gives -1.0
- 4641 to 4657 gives -0.1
